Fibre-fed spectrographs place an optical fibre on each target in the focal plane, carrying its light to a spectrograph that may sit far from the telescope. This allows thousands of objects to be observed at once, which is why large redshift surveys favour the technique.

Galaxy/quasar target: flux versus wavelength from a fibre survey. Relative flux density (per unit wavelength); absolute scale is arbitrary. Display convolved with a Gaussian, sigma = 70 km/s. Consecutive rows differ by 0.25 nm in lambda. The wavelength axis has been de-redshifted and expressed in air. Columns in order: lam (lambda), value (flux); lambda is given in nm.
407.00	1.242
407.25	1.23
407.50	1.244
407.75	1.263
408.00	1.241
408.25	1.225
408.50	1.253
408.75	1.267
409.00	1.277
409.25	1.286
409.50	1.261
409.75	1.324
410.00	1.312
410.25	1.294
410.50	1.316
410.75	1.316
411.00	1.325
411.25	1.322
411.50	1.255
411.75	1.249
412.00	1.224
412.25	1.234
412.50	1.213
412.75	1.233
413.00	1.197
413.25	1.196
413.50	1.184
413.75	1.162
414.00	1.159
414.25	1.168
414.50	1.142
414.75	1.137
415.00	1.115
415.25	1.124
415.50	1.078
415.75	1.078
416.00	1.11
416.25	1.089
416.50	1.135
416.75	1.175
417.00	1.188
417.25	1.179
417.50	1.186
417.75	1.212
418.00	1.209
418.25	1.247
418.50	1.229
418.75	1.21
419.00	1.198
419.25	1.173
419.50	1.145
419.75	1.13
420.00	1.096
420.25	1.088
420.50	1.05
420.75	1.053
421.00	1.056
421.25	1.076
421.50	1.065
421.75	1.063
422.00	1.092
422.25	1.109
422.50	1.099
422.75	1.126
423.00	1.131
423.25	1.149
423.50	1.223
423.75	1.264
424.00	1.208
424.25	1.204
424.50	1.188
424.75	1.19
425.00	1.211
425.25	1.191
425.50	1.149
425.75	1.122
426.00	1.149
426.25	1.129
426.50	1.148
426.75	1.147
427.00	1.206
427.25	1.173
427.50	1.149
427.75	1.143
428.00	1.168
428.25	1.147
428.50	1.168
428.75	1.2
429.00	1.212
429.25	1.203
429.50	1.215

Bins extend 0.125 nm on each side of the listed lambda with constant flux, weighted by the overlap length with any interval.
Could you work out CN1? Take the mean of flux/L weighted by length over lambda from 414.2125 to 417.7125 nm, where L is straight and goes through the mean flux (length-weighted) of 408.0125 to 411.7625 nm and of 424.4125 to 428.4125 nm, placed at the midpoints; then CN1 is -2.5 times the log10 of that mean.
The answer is 0.09 mag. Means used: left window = 1.29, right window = 1.16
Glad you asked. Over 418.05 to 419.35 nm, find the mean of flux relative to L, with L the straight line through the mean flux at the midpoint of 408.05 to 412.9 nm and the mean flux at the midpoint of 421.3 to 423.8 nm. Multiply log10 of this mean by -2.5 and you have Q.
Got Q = -0.04 mag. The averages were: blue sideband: 1.27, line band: 1.21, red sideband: 1.13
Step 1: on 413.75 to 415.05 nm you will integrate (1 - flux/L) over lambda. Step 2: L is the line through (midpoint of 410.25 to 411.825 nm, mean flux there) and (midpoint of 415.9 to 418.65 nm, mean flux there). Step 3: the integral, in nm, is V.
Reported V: 0.09 nm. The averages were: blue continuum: 1.3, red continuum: 1.18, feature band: 1.15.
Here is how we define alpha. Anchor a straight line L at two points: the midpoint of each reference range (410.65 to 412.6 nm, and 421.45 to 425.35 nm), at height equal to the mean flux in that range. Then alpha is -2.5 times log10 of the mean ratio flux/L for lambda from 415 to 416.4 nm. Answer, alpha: 0.12 mag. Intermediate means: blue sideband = 1.27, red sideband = 1.16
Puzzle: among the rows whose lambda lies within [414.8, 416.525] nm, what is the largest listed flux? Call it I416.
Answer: 1.135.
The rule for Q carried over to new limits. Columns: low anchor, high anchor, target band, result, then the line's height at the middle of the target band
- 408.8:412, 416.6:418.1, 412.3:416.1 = 0.074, 1.24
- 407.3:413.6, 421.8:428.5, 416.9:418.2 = 0.013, 1.21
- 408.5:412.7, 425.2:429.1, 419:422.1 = 0.107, 1.21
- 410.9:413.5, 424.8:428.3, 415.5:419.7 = 0.038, 1.21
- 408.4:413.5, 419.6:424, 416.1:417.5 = 0.026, 1.18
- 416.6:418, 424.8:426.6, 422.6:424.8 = -0.019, 1.17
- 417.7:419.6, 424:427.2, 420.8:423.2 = 0.092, 1.19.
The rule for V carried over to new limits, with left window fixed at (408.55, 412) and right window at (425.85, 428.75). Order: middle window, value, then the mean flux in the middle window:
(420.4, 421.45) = 0.129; 1.06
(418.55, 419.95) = 0.058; 1.17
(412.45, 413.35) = 0.042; 1.21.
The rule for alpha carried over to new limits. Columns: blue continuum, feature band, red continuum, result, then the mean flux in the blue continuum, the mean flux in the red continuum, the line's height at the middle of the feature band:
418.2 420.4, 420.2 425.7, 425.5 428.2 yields 0.02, 1.16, 1.15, 1.16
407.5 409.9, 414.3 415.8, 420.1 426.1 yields 0.09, 1.27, 1.14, 1.21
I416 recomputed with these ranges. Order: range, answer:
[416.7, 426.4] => 1.264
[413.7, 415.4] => 1.168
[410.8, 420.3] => 1.325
